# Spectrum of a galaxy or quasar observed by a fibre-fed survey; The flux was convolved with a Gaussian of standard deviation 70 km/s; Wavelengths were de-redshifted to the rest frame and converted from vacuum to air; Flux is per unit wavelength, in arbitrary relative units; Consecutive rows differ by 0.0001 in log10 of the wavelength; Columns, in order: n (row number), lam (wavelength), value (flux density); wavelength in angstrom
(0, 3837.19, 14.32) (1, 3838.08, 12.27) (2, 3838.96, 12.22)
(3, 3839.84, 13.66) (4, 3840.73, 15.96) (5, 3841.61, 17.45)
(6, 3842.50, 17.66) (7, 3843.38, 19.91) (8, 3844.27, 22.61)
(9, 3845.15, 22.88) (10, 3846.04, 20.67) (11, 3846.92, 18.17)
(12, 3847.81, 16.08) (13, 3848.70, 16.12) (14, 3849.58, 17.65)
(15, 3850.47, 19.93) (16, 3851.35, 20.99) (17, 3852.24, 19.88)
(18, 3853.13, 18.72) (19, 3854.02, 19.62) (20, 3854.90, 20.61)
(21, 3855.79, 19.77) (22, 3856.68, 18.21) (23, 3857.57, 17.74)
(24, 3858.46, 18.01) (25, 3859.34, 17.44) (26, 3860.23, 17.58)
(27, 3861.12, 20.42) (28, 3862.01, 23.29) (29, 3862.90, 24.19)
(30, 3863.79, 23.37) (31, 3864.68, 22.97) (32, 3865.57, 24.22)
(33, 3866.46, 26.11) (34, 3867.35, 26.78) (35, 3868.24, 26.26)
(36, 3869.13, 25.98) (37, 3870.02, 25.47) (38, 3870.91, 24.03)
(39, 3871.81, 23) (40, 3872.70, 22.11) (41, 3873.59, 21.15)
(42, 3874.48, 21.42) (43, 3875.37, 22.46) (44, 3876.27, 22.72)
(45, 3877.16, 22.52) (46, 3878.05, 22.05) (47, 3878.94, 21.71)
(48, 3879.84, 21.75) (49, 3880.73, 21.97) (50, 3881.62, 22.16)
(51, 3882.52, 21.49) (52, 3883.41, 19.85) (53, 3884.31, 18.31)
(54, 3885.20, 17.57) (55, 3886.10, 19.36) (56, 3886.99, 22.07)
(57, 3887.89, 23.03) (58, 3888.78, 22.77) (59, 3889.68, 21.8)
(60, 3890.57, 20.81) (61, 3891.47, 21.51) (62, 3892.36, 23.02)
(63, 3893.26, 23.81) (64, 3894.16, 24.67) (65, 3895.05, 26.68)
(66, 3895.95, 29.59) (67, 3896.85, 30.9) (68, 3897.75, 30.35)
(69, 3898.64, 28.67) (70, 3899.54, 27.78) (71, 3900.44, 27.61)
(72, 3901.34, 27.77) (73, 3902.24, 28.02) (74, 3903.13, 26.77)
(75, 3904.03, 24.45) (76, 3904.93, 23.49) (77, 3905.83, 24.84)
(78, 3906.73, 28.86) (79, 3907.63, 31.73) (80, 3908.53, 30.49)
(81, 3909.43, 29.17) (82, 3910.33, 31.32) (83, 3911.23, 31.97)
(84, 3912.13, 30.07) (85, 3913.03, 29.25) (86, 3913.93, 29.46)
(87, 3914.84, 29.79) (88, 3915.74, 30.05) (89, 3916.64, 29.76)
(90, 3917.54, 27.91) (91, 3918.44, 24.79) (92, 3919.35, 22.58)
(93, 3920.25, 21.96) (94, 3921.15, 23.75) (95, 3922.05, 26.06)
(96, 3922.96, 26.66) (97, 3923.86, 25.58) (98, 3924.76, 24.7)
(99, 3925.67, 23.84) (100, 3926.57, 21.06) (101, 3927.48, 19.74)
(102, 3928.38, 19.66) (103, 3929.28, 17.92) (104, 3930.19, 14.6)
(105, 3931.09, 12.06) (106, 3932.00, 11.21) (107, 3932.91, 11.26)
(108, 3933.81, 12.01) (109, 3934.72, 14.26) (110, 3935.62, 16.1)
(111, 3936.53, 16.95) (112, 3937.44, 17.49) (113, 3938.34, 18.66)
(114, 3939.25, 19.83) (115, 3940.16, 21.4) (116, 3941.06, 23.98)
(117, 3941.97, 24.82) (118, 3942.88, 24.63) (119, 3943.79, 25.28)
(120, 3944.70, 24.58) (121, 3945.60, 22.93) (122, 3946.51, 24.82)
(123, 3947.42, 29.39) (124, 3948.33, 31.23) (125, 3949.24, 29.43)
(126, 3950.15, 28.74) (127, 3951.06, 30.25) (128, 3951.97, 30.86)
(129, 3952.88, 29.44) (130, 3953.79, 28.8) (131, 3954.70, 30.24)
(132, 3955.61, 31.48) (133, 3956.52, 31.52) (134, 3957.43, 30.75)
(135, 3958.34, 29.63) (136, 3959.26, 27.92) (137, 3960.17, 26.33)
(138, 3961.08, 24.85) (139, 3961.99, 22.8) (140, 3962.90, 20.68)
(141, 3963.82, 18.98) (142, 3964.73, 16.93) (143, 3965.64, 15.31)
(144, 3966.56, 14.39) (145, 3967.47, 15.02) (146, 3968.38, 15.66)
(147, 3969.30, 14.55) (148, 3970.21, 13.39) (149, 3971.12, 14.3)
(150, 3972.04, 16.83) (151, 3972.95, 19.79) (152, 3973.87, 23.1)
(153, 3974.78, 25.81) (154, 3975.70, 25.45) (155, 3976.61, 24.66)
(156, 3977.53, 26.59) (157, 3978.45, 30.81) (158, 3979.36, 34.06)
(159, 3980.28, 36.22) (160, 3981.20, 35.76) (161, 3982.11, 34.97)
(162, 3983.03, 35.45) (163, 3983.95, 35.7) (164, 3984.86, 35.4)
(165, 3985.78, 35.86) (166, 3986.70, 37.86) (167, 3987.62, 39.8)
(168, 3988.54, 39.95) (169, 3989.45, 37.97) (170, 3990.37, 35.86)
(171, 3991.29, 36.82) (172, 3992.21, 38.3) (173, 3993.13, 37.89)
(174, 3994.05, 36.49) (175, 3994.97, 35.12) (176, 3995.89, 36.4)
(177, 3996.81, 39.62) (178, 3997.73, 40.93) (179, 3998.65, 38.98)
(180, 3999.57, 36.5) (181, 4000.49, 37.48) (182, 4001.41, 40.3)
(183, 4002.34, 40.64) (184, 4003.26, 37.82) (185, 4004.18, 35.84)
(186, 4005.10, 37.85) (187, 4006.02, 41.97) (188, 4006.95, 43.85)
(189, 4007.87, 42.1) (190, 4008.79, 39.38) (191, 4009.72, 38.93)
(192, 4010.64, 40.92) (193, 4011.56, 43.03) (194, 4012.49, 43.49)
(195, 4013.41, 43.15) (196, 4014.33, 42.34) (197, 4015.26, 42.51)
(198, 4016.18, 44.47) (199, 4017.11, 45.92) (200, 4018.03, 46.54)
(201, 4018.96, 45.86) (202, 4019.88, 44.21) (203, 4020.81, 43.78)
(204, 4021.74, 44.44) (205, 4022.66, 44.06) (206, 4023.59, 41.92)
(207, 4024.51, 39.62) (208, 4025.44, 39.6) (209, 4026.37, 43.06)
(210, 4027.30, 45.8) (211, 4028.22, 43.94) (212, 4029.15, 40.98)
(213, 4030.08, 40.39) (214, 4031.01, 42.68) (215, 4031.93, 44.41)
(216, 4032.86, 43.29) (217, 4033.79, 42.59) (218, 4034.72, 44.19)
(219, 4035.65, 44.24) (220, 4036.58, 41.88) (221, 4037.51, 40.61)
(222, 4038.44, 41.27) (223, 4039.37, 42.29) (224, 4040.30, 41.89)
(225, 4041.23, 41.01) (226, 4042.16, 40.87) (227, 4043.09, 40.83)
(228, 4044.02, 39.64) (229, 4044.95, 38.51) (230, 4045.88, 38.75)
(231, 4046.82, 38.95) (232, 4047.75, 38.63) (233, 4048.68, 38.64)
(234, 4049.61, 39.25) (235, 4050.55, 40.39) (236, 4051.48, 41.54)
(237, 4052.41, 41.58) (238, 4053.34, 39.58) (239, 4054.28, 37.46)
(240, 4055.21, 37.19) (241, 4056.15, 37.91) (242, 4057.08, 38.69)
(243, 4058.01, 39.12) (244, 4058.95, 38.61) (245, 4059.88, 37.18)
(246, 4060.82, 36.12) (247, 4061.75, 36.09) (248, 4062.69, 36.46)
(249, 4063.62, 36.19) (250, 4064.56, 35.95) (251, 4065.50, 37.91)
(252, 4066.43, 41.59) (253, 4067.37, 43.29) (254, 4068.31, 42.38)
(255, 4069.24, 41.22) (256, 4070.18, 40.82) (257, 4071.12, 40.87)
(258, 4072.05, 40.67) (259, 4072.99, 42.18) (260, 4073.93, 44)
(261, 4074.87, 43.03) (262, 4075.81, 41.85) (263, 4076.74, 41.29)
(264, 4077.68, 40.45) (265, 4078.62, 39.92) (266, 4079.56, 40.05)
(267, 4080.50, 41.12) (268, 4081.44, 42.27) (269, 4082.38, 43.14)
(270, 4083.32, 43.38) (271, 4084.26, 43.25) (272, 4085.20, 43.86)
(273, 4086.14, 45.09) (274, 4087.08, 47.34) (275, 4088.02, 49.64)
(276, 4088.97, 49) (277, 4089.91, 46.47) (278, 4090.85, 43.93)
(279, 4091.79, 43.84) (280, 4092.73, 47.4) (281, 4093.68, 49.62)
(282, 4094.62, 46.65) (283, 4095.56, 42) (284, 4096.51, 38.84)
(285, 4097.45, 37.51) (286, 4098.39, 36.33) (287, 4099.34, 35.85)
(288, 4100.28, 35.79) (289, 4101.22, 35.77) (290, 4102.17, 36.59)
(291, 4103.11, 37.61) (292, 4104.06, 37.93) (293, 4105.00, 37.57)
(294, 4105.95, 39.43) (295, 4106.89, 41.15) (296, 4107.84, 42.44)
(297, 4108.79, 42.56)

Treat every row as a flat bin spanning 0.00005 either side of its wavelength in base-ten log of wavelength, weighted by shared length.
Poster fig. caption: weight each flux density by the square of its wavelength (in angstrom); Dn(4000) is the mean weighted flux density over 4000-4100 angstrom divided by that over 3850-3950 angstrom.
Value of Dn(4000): 1.92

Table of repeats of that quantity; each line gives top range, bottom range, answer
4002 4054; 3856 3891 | 2.06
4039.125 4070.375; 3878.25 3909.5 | 1.73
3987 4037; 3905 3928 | 1.60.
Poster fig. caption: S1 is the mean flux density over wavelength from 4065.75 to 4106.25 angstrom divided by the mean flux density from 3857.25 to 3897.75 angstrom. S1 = 1.85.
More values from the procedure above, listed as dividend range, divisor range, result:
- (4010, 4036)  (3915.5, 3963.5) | 1.83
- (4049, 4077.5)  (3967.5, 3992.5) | 1.35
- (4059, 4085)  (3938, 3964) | 1.53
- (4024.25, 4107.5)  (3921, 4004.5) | 1.52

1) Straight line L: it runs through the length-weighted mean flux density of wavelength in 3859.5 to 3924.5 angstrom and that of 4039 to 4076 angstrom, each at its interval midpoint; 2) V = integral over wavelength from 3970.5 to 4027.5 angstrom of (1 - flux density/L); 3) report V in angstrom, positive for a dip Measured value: -4.4 angstrom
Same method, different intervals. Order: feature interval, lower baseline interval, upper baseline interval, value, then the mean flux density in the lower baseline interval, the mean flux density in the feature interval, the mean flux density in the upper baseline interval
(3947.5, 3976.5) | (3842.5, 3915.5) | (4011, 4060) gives 8.0 angstrom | 23.5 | 23.8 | 41.6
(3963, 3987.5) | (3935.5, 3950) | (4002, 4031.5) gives 5.3 angstrom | 23.5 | 25.3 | 42.2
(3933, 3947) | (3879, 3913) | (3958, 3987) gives 2.7 angstrom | 25.3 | 20.3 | 25.1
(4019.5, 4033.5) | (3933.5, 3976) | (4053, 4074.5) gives -3.8 angstrom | 22.8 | 42.8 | 39.2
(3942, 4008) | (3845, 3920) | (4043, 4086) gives 4.2 angstrom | 23.7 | 30.2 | 40.1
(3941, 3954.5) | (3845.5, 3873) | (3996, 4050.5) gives 2.0 angstrom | 21.1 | 27.4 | 41.4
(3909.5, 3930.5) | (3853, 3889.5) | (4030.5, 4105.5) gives 0.7 angstrom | 21.7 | 25.5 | 40.9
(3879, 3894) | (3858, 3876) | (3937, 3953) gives 1.3 angstrom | 22.8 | 21.4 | 25.4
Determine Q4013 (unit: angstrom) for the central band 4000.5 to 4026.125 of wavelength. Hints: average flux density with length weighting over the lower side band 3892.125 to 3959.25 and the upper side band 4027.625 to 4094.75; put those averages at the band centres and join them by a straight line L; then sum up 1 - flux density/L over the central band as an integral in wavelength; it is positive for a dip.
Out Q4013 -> -4.4 angstrom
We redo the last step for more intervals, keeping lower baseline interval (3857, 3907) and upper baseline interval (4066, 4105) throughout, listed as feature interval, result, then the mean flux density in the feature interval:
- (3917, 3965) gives 9.3 angstrom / 23.3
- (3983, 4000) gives -2.1 angstrom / 37.5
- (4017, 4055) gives -4.4 angstrom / 41.8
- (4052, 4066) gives 0.6 angstrom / 37.7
